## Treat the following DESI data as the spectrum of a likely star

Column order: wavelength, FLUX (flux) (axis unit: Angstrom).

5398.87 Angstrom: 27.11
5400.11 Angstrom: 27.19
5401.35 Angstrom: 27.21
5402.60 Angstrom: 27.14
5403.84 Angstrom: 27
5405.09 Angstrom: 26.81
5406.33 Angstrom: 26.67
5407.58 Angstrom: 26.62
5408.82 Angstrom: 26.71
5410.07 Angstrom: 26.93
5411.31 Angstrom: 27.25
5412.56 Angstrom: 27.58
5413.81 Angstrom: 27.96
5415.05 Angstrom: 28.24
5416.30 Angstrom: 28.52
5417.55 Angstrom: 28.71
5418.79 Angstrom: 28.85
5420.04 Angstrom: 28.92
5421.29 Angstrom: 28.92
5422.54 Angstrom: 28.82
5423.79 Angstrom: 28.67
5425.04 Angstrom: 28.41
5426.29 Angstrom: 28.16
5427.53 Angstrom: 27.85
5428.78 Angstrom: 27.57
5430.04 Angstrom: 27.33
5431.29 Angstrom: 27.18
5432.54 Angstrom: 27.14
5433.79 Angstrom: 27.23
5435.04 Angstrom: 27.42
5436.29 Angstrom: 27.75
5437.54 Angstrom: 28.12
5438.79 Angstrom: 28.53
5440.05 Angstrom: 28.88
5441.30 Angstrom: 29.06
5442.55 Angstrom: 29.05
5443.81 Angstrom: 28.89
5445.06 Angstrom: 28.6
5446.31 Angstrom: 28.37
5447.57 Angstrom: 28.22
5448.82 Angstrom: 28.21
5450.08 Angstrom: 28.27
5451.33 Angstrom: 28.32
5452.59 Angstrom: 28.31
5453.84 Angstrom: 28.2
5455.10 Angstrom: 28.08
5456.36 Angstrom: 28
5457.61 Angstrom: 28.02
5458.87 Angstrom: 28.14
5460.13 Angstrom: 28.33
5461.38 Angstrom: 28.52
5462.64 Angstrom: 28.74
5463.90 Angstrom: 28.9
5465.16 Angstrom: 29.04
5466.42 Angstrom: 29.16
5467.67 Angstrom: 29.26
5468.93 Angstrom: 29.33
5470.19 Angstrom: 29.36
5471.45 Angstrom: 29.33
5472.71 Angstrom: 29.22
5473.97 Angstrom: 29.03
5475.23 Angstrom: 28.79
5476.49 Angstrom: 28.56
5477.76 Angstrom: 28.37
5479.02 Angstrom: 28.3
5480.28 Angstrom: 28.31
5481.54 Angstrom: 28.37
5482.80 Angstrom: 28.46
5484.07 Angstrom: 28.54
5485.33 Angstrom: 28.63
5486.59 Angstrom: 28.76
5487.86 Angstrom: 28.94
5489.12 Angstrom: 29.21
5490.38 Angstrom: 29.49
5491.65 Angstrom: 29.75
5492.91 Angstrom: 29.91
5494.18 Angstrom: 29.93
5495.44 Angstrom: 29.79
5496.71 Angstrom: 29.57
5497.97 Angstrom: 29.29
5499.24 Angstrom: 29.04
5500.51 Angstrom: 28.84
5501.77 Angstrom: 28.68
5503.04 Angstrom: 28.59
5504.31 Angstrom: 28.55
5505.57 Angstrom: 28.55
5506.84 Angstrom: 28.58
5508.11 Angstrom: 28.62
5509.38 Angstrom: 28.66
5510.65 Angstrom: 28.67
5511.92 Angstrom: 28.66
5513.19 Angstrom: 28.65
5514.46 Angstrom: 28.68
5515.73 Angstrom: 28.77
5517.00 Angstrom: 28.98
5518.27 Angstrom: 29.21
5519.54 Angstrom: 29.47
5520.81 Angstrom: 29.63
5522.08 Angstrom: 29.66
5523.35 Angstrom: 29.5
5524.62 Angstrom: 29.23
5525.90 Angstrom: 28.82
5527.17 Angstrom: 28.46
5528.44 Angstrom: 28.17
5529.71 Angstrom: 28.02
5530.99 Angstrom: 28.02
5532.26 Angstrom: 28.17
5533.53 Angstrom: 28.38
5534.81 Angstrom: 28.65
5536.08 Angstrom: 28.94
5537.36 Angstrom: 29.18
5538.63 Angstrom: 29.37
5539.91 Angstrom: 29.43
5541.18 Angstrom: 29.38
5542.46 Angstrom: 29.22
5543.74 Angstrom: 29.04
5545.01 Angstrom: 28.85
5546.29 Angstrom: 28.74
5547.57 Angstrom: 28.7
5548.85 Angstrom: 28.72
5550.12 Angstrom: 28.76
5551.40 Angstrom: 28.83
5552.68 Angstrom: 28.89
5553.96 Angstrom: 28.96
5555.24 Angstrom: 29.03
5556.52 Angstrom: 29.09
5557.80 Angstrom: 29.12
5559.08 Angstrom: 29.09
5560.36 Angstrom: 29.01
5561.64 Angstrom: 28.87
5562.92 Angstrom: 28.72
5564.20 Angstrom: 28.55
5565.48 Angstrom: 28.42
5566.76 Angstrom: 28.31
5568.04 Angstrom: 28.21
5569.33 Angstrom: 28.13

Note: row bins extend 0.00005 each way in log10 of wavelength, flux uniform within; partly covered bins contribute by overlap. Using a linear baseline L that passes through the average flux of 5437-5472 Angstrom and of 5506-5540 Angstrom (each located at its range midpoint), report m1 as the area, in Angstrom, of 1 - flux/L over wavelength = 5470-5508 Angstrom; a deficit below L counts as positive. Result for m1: -0.30 Angstrom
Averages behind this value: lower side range 28.6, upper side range 28.8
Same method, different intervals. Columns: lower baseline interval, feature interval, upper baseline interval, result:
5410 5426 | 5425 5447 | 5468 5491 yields 0.3 Angstrom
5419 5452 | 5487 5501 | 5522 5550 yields -0.4 Angstrom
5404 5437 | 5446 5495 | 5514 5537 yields -0.8 Angstrom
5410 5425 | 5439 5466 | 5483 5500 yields 0.3 Angstrom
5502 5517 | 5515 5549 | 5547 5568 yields -0.2 Angstrom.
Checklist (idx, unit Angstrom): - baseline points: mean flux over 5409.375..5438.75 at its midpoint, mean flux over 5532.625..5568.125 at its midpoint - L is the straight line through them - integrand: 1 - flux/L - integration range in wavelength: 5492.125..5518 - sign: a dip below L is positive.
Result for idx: -0.36 Angstrom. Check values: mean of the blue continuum 28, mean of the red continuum 28.9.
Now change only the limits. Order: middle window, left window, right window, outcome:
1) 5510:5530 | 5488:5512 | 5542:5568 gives 0.0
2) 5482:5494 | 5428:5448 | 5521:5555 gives -0.3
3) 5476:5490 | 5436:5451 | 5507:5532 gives 0.0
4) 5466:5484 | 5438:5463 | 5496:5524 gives -0.1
